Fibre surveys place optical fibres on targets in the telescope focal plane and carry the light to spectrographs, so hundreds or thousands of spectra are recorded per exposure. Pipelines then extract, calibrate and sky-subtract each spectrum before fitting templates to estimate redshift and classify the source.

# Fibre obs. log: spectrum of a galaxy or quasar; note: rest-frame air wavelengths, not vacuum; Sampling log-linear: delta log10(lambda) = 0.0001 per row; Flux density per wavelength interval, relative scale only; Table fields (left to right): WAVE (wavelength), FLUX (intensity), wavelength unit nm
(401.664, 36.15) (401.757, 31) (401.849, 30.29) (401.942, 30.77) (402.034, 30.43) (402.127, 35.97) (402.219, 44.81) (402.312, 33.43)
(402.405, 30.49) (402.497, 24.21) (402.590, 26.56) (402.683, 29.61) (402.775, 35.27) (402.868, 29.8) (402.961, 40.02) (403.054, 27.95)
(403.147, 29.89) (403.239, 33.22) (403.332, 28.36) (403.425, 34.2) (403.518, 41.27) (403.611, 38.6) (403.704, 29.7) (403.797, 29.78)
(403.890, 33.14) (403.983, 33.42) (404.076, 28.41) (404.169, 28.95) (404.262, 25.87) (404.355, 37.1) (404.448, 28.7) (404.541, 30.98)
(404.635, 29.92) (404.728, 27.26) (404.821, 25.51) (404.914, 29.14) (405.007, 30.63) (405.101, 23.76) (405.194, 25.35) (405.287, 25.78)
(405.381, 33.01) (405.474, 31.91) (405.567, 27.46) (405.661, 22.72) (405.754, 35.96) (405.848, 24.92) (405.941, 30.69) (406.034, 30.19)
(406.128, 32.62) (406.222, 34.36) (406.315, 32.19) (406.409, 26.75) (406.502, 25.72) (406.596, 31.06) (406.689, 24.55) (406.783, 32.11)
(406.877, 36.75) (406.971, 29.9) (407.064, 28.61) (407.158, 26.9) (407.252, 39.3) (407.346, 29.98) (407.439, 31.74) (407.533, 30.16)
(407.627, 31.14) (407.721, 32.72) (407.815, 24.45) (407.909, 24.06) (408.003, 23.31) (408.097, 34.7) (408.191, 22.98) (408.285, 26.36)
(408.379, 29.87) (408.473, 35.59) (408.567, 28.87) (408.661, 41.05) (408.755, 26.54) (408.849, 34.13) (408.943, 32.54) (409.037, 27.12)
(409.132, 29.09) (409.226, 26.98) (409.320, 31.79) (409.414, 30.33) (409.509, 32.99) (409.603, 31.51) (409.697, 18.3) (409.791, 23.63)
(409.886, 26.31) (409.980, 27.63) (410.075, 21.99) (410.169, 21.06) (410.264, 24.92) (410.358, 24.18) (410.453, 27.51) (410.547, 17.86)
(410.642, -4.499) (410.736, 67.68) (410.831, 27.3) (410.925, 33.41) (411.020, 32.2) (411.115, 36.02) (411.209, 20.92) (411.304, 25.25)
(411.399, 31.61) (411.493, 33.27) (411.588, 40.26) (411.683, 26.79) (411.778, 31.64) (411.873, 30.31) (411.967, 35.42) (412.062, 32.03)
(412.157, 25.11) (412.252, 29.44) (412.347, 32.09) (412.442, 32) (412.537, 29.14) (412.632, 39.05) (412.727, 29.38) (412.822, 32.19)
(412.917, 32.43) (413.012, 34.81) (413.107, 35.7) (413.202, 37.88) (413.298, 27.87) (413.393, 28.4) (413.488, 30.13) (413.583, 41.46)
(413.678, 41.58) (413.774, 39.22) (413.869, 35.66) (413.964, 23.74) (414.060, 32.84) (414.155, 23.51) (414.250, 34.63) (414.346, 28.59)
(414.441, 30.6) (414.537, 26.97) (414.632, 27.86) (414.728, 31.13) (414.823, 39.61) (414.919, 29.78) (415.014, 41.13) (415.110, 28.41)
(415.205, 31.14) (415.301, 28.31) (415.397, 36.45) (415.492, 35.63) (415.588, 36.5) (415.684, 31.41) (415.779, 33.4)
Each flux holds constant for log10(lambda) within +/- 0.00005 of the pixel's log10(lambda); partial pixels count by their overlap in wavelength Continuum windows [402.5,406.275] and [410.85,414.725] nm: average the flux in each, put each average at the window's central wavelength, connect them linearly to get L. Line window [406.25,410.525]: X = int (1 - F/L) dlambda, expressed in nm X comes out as 0.308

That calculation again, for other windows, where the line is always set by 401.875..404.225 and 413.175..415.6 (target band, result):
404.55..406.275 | 0.177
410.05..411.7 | 0.211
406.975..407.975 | 0.081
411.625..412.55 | 0.055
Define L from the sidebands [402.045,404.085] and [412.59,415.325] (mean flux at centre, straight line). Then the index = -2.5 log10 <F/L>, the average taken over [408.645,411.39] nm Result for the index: 0.16 mag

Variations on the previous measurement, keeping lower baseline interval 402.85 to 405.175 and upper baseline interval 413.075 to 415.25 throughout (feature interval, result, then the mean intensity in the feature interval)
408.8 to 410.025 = 0.112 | 28.6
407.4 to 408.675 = 0.075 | 29.5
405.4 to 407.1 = 0.047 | 30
